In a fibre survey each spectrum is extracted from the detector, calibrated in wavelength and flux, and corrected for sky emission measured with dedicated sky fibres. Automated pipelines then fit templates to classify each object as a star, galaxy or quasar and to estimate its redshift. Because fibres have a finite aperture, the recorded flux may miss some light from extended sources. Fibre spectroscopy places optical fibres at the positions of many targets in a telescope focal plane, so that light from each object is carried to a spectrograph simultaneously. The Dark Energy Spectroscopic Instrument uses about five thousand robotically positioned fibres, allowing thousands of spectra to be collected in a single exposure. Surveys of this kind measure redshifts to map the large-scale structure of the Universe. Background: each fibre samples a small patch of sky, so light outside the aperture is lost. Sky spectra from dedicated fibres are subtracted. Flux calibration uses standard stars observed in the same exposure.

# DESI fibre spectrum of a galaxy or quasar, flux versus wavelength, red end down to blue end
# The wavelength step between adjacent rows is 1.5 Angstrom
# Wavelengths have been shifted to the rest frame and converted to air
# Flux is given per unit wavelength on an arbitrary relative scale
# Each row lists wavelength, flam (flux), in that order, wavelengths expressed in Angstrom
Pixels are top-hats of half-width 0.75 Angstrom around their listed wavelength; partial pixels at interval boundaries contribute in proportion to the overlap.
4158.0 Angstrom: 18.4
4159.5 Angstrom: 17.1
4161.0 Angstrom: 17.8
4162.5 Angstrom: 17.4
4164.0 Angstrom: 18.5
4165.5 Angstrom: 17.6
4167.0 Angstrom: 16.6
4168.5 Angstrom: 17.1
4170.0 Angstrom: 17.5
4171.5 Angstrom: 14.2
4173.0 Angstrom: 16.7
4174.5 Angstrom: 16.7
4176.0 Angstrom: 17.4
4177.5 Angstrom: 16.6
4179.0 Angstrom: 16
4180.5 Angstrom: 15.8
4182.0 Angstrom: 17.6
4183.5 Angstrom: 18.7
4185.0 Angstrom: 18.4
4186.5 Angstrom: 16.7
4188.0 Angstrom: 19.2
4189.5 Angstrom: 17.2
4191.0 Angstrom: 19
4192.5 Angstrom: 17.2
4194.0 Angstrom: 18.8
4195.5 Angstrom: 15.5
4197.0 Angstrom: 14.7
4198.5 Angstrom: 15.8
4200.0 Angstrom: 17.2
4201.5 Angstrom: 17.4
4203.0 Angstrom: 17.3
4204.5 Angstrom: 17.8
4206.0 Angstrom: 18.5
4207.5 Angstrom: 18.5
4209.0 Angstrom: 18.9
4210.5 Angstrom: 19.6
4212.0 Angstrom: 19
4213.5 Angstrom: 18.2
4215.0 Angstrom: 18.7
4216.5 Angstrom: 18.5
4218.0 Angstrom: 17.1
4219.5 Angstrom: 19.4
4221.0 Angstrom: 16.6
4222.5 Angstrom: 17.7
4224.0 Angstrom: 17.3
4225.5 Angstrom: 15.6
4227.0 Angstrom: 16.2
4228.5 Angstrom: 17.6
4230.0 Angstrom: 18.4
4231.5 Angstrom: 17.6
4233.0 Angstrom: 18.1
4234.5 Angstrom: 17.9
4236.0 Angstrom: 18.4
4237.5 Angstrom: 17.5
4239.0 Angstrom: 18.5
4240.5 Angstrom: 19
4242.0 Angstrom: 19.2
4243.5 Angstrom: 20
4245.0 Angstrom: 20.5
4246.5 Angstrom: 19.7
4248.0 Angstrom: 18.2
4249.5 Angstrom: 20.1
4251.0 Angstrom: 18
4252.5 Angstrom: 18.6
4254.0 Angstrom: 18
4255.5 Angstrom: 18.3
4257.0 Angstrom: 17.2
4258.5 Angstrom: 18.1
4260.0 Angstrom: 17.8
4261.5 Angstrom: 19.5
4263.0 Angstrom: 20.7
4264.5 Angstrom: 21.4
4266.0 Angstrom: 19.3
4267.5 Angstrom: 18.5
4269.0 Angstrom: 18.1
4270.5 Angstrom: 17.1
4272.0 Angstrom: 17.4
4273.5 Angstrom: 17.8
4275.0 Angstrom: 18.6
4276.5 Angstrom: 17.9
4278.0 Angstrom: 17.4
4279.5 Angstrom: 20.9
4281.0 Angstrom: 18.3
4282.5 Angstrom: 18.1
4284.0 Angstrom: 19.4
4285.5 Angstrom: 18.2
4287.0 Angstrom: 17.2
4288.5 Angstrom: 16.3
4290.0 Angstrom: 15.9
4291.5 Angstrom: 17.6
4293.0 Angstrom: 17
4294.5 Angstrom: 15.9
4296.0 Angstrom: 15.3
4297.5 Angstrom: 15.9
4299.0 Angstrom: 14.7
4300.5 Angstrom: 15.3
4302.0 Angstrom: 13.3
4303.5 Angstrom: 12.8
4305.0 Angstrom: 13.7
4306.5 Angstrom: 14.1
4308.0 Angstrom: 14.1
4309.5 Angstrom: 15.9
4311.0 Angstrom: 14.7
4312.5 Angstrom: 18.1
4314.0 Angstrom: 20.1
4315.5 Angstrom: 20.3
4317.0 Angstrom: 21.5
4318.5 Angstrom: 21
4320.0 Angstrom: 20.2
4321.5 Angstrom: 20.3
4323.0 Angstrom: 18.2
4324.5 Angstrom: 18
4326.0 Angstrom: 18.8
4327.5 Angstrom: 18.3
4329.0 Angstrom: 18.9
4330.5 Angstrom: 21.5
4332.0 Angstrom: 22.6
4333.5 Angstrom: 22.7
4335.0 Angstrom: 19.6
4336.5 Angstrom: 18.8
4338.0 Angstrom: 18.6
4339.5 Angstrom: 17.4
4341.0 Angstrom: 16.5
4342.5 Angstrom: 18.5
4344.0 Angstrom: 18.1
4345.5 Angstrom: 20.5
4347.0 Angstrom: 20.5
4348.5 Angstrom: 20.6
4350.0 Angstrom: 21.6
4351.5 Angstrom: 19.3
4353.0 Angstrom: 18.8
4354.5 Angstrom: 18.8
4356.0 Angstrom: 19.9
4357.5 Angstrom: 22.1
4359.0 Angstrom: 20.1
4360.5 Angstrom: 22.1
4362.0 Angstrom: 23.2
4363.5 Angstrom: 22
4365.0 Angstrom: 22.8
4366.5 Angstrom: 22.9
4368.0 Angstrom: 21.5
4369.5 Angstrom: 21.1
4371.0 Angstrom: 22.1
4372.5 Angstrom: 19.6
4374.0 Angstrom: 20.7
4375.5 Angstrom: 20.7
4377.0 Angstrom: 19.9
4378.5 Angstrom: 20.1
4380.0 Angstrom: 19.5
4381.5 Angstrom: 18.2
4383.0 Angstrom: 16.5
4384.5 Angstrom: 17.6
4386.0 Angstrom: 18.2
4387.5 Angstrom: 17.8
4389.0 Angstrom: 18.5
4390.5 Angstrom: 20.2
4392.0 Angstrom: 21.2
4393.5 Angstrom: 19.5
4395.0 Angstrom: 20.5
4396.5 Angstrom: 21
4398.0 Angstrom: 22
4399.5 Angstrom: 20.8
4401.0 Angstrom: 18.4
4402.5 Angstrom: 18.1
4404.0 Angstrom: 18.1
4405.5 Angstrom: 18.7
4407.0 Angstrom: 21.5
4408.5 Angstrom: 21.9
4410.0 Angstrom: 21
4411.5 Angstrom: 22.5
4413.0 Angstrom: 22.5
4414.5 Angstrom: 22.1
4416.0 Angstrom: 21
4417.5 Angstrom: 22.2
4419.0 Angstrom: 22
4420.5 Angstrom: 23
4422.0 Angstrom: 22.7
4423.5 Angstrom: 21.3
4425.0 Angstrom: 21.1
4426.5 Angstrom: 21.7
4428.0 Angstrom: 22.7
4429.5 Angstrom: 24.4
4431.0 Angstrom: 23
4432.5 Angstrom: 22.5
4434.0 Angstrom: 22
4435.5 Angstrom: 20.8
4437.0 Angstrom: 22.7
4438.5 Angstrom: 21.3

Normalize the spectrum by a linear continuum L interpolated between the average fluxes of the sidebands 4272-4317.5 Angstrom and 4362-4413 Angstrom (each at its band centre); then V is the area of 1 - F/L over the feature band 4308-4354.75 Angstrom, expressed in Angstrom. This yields -2.7 Angstrom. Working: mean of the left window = 16.9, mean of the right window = 20.2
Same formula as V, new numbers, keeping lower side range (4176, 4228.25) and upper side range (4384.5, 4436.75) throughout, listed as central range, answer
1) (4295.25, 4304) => 2.1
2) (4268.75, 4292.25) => 1.2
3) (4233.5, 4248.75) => -0.6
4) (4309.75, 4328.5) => 0.4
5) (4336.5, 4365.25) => 0.0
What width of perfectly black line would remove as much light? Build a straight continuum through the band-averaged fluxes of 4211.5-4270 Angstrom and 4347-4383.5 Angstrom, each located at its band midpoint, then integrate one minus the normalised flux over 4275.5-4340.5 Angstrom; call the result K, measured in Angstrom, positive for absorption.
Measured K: 6.1 Angstrom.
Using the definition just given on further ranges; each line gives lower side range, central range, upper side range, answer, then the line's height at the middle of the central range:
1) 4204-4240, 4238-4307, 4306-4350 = 2.70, 18.5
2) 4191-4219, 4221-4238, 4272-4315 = 0.00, 17.4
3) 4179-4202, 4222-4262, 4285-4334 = -2.09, 17.3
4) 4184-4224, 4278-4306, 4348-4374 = 4.54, 19.6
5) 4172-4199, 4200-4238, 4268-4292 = -1.14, 17.4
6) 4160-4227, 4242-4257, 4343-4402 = -0.54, 18.3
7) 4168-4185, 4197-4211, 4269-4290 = -0.45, 17.1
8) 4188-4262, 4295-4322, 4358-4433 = 3.80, 19.4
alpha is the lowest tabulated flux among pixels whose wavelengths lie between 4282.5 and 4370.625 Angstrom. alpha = 12.8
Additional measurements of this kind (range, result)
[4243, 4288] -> 17.1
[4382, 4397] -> 16.5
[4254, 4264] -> 17.2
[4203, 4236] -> 15.6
